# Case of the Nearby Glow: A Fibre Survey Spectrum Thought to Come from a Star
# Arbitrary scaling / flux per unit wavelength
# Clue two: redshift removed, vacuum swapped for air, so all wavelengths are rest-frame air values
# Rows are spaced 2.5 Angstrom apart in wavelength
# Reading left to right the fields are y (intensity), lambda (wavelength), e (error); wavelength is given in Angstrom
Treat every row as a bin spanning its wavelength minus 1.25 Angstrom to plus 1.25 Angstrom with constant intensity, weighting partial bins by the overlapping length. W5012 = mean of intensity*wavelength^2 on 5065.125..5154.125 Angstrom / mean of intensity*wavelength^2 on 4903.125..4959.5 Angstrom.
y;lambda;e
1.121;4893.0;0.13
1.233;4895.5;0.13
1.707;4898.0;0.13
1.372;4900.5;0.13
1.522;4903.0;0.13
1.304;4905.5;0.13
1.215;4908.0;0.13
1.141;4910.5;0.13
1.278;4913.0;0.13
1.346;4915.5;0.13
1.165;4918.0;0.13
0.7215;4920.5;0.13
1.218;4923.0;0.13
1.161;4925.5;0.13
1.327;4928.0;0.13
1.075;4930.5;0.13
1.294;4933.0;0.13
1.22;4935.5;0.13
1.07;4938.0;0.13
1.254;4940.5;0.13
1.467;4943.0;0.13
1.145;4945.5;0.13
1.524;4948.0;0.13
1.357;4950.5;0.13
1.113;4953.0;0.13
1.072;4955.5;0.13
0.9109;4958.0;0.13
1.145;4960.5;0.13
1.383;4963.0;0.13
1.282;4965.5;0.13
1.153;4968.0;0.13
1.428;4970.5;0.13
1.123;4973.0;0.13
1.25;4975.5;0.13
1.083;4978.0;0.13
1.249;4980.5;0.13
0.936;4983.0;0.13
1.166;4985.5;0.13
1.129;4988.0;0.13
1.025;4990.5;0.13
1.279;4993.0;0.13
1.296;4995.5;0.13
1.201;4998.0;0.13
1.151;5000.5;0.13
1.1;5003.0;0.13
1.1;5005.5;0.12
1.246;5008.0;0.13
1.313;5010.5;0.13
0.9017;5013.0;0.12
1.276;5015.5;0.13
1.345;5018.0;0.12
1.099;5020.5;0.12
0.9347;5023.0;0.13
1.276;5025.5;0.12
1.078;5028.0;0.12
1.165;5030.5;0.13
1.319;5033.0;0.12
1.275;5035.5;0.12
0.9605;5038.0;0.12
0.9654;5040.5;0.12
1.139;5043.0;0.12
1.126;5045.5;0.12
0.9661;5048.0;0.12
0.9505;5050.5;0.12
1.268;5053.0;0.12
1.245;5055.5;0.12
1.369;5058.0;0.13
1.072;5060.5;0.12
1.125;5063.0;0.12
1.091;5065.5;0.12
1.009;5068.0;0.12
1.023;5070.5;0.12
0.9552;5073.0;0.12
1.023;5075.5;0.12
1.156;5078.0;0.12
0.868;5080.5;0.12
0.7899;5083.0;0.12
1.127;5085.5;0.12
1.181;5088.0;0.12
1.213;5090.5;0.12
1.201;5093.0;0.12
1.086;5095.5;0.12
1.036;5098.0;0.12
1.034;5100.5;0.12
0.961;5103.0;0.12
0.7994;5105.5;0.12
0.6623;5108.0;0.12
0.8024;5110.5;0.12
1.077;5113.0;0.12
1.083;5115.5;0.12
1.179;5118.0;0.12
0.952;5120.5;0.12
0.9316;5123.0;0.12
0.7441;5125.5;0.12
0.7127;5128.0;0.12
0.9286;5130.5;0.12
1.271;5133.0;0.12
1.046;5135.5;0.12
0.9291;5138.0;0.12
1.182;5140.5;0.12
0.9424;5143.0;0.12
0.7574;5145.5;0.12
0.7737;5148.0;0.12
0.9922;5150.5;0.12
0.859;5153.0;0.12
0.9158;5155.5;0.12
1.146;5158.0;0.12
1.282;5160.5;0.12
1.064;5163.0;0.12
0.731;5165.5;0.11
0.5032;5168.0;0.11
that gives 0.9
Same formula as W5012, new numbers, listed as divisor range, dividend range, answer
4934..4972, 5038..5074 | 0.92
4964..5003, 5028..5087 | 0.95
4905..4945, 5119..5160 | 0.86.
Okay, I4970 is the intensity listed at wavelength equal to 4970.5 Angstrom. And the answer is 1.428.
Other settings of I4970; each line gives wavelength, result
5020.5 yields 1.099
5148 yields 0.7737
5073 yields 0.9552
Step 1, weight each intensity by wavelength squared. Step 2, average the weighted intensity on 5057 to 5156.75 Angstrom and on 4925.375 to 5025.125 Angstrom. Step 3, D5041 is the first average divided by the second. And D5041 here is 0.88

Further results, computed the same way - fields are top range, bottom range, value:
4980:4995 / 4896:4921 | 0.91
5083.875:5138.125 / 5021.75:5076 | 0.92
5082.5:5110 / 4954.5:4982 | 0.89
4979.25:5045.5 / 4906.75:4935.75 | 1.01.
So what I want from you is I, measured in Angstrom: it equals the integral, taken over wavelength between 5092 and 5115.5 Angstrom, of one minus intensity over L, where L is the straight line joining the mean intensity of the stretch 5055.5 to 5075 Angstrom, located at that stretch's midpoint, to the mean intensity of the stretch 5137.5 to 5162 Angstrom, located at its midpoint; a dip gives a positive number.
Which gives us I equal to 1.8 Angstrom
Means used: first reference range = 1.1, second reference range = 0.98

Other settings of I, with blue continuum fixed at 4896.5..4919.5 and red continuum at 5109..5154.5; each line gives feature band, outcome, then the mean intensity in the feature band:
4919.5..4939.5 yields 2.3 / 1.14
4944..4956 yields 0.0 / 1.26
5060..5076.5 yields 0.3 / 1.04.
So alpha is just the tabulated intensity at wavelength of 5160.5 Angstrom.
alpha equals 1.282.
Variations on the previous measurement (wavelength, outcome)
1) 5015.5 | 1.276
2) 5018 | 1.345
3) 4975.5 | 1.25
